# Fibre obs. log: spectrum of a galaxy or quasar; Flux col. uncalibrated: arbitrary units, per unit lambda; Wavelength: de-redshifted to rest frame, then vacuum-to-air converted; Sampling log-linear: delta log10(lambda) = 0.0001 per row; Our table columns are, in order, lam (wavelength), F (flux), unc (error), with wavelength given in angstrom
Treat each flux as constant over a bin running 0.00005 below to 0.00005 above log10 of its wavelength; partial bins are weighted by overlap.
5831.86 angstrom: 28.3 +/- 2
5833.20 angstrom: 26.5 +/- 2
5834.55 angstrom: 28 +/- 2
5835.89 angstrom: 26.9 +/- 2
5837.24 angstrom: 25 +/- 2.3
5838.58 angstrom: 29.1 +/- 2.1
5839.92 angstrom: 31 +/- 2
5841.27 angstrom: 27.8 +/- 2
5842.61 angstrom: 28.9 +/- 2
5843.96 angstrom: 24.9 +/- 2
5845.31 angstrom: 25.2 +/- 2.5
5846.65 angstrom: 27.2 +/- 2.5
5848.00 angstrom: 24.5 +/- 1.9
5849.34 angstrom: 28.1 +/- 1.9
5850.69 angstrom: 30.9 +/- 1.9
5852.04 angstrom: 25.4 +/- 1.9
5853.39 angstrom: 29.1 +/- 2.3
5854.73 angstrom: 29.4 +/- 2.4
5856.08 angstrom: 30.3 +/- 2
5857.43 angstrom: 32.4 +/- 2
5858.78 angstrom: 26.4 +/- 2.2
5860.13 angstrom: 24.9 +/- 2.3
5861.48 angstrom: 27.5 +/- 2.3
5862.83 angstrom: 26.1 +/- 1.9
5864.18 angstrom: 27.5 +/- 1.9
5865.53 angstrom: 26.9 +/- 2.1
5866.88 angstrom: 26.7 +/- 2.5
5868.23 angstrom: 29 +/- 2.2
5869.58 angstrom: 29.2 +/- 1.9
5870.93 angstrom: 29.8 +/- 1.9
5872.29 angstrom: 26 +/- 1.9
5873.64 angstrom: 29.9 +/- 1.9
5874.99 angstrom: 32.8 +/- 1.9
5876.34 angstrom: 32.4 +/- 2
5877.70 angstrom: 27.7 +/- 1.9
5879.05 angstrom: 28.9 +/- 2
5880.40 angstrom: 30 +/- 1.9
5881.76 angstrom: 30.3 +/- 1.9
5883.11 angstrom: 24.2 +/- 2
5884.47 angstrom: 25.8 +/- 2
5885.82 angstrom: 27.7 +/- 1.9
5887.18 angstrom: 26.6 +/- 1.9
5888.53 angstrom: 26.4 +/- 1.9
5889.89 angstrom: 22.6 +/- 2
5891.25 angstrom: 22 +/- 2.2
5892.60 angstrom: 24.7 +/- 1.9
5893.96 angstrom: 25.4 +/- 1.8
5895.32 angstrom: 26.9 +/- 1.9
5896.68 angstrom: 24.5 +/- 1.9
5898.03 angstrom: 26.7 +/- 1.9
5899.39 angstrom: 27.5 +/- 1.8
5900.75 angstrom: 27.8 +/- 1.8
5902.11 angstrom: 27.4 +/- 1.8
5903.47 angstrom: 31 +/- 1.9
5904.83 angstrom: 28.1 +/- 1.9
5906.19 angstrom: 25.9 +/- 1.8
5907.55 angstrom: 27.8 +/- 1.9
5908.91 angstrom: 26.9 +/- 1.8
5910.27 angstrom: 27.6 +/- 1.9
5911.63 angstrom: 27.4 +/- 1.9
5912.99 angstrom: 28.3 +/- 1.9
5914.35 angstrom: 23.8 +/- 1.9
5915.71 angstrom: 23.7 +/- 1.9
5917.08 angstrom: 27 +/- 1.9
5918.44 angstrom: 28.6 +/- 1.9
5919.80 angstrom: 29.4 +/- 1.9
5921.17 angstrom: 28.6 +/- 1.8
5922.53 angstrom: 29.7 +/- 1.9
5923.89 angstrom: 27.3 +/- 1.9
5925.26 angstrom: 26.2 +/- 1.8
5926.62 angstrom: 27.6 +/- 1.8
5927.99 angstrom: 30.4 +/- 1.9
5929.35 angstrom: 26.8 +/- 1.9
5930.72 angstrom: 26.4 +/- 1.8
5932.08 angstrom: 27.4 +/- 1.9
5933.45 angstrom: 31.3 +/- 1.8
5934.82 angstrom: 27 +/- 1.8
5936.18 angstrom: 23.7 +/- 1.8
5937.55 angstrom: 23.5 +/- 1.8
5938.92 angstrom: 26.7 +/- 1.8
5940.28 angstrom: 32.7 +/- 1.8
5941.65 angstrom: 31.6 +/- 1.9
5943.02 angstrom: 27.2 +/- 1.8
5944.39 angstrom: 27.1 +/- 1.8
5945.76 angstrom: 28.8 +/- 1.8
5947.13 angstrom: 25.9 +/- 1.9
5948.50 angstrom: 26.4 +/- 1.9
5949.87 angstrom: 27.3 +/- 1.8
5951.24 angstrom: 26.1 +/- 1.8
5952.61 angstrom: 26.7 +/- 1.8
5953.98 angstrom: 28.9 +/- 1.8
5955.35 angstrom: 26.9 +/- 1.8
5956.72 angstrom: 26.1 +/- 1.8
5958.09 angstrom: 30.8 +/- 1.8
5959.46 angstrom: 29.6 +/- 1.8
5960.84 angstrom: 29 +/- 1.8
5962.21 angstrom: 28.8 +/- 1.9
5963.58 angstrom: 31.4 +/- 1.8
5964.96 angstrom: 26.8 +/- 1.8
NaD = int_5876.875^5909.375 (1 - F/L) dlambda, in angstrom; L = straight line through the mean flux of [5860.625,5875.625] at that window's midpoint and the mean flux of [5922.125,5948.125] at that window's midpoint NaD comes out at 1.4 angstrom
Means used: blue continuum 28.3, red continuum 27.7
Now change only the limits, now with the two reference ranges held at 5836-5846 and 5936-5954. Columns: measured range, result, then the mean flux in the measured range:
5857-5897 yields 0.0 angstrom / 27.4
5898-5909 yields -0.2 angstrom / 27.8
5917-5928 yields -0.4 angstrom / 28.3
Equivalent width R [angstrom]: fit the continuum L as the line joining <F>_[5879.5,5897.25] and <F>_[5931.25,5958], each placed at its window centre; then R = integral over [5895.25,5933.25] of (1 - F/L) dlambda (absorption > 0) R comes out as -1.1 angstrom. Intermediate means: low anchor 26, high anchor 27.5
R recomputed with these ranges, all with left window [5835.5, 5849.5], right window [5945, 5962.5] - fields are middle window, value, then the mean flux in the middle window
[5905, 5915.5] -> 0.3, 26.8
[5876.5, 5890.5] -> 0.1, 27.2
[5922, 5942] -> -0.1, 27.8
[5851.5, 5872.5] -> -0.6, 28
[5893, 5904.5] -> 0.1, 27.1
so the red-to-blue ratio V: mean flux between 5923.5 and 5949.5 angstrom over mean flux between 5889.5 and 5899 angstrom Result 1.1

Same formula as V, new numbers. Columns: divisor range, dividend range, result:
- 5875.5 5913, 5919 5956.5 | 1.02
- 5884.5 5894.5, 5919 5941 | 1.11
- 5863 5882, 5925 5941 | 0.95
